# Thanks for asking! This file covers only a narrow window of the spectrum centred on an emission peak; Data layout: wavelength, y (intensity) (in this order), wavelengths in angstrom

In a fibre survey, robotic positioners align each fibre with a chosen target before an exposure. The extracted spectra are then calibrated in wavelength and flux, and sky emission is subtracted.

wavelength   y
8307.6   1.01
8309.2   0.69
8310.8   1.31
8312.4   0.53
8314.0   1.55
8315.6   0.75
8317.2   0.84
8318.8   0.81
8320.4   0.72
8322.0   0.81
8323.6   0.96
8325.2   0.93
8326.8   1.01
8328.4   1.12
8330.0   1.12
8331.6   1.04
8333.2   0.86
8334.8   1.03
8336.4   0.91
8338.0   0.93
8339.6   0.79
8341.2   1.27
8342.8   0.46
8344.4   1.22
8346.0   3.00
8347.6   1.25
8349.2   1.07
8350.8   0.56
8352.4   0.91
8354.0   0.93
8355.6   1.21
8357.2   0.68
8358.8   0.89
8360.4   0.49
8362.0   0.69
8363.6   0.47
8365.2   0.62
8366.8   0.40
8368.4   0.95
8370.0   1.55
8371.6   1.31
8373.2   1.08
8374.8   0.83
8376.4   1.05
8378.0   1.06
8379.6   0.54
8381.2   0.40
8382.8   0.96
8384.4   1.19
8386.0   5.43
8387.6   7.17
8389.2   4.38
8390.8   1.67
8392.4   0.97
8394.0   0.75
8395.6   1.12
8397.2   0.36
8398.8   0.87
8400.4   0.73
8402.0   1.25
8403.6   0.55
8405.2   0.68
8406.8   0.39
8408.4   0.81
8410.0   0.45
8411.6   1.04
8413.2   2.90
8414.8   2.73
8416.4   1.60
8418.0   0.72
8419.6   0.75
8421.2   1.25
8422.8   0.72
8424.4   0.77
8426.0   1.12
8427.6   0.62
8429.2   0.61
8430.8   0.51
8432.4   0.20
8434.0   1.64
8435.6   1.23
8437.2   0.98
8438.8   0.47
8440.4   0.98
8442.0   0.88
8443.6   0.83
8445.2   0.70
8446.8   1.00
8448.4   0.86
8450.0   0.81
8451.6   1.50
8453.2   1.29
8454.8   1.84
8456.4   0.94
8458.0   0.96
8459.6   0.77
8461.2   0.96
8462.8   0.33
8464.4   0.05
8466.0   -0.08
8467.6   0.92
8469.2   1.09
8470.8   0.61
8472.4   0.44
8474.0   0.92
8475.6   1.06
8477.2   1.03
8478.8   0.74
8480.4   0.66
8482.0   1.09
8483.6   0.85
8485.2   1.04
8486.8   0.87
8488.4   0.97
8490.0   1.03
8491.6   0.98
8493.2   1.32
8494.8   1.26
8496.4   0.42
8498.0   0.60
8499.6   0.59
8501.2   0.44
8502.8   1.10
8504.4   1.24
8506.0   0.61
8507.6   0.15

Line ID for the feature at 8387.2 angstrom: H-alpha 6563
